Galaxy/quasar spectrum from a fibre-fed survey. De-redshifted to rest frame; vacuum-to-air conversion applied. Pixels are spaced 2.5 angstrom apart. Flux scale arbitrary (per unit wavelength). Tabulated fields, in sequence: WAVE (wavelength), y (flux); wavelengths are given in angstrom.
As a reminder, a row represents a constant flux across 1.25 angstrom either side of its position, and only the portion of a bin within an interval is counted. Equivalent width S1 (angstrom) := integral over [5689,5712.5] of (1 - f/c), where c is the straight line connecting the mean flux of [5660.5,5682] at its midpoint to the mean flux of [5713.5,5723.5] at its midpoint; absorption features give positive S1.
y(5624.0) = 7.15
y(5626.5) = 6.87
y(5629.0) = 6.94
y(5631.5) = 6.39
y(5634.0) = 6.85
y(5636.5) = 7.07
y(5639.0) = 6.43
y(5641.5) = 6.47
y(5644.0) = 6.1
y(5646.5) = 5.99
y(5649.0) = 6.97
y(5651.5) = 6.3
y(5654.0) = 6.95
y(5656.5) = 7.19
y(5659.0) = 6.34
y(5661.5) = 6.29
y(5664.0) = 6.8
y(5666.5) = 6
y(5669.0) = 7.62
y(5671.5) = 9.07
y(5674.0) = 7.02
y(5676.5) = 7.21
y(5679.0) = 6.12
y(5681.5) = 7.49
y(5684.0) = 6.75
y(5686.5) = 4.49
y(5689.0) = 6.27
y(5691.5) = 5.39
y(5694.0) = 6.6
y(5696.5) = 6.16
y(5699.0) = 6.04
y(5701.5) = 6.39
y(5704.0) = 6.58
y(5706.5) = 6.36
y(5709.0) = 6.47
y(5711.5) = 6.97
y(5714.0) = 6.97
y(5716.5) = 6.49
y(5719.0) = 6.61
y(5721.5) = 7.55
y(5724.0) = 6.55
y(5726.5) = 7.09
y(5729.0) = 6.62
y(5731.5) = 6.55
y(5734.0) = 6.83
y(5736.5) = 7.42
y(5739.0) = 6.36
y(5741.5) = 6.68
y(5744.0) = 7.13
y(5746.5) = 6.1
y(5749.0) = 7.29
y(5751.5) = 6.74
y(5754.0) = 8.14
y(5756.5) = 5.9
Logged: 2.1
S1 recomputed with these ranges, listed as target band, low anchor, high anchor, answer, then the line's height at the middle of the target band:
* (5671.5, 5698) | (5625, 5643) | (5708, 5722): 1.2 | 6.78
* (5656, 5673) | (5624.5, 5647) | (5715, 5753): -0.9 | 6.67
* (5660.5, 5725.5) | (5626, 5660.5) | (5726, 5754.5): 1.2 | 6.75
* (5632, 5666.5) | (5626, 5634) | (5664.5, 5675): 2.4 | 7.06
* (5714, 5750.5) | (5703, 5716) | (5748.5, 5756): 0.8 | 6.98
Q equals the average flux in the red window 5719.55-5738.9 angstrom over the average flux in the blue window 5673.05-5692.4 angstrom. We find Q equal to 1.09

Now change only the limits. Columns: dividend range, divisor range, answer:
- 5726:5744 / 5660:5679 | 0.96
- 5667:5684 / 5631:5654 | 1.12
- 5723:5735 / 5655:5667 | 1.02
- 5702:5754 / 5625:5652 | 1.03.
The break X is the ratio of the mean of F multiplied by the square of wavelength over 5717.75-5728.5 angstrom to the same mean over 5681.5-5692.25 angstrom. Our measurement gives 1.2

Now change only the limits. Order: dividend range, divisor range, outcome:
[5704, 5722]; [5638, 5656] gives 1.06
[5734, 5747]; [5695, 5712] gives 1.07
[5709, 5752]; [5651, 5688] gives 1.03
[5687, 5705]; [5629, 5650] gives 0.95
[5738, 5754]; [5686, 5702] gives 1.17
